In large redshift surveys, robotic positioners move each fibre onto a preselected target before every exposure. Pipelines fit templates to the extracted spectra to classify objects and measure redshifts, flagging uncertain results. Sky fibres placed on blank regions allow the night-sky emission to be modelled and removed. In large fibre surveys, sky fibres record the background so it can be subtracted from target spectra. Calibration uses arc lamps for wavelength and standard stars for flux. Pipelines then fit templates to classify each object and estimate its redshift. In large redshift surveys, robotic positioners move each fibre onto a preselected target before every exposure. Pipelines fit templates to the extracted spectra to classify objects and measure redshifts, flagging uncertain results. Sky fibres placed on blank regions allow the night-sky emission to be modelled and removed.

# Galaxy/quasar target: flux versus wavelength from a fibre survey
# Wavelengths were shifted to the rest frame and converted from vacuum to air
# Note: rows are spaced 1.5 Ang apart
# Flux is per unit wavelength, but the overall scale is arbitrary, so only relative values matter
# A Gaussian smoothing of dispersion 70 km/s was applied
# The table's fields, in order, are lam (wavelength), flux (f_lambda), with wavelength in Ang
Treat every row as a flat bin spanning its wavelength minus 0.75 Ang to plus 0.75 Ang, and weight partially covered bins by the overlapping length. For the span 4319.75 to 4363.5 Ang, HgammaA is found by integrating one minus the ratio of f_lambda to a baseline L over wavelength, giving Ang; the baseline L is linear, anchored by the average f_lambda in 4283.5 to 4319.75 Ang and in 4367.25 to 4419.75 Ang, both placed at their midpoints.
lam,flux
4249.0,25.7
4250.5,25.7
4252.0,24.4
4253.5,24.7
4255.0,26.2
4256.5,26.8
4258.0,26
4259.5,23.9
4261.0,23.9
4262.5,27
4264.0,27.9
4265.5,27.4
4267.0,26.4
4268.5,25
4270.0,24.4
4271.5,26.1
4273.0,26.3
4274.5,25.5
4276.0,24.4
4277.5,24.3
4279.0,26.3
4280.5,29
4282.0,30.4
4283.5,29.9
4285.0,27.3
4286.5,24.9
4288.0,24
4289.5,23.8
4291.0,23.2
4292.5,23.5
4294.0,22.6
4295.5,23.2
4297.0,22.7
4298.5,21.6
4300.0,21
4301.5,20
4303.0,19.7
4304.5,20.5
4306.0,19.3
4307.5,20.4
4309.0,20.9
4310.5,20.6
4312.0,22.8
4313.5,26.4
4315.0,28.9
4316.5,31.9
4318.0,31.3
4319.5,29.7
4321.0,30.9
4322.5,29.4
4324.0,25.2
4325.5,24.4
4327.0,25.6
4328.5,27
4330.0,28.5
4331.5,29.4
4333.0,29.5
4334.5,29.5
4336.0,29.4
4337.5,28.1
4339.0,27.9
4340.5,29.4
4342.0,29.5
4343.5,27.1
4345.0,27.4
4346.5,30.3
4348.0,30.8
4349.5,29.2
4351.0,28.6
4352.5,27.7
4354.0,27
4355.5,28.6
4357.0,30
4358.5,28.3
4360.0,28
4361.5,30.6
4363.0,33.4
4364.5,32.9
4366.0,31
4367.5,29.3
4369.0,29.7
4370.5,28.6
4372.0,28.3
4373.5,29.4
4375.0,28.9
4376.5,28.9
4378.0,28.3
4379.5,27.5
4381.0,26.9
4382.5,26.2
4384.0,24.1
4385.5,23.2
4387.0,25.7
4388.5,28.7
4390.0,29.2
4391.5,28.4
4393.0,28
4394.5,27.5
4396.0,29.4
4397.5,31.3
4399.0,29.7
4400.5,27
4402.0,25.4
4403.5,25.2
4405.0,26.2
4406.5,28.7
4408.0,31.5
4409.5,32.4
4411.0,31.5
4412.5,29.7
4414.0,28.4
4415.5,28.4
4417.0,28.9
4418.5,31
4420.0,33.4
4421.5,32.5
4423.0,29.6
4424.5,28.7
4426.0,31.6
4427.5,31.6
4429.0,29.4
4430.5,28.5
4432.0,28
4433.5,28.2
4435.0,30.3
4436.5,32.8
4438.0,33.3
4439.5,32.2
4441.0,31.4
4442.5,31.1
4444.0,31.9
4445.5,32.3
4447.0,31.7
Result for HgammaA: -4.8 Ang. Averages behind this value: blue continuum 23.8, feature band 28.6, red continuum 28.4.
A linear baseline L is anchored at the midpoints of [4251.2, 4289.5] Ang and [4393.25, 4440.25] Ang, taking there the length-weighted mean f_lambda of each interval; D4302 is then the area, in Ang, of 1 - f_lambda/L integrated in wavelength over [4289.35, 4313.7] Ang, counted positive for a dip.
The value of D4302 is 4.61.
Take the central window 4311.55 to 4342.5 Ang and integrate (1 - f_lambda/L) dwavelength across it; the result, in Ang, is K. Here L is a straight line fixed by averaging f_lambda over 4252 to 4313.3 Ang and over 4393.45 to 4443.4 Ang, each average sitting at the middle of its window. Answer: -2.6 Ang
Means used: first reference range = 24.4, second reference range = 29.8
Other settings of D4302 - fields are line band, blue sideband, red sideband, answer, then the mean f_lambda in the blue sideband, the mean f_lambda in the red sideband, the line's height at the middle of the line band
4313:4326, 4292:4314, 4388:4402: -3.4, 21.6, 28.6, 22.9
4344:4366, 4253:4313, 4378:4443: -2.0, 24.4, 29.1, 27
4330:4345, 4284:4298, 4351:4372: -0.6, 24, 29.5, 27.6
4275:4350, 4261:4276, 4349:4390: 3.0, 26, 28.5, 27.1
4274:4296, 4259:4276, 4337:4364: 0.8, 25.8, 29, 26.5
